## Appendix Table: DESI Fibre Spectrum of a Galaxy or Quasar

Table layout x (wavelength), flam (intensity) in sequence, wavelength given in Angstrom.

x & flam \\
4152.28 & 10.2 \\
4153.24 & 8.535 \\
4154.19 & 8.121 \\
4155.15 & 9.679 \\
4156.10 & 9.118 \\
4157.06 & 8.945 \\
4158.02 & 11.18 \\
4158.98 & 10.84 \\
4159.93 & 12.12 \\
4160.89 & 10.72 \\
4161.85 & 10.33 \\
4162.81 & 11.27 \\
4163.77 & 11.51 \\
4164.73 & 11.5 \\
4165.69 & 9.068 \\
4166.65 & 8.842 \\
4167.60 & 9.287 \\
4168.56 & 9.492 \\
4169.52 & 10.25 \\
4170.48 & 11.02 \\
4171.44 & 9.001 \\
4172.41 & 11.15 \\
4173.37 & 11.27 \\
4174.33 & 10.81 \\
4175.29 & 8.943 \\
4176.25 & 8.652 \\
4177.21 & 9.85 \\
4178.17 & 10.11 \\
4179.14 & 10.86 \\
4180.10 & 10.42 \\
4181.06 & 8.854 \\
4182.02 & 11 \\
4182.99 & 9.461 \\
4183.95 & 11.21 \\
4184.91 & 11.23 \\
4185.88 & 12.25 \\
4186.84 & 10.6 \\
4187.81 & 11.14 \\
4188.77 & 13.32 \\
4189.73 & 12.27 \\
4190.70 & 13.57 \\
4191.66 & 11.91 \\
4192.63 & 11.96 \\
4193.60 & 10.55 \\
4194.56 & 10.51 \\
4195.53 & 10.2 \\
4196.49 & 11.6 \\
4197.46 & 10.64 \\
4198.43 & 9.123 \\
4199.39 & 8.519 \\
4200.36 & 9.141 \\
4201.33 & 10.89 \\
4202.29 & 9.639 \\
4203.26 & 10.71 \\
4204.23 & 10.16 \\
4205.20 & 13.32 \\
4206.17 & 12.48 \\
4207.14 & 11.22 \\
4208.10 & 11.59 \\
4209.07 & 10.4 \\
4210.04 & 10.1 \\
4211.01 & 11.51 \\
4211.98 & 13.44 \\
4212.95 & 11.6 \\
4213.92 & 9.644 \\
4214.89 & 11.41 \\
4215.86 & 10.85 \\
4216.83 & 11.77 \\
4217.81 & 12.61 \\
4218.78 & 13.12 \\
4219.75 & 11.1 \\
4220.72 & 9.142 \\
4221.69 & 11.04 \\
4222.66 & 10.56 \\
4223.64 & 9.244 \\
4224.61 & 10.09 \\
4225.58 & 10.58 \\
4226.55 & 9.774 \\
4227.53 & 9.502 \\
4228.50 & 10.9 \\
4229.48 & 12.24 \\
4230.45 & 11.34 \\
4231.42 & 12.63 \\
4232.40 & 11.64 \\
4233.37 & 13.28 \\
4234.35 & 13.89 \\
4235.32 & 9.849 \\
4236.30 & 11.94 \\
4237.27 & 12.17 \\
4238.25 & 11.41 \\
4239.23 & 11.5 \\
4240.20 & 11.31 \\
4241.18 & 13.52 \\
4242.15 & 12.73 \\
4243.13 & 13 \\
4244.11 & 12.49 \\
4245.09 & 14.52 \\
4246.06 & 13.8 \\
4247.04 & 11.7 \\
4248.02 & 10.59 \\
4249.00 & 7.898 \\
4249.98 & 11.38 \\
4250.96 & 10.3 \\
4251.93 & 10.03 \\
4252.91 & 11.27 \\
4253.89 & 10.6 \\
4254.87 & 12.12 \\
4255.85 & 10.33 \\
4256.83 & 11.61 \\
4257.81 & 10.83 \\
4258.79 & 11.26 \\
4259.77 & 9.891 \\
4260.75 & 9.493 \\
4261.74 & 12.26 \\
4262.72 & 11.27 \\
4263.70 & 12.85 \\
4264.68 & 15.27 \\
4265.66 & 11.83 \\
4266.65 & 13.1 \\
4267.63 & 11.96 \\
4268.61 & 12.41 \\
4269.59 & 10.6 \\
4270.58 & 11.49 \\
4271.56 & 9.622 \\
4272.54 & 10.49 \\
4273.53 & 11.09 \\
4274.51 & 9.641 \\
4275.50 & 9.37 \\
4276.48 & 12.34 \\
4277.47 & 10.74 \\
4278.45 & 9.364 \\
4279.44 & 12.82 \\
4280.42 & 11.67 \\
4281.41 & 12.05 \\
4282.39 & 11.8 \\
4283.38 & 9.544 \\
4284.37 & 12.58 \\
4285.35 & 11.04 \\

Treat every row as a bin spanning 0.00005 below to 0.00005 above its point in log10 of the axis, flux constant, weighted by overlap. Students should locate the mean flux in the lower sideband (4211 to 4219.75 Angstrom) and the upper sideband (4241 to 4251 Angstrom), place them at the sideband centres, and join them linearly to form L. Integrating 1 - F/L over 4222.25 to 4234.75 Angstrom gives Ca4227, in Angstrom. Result 0.7 Angstrom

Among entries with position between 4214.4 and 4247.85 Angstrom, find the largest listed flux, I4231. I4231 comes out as 14.52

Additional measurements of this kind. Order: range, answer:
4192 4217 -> 13.44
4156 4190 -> 13.32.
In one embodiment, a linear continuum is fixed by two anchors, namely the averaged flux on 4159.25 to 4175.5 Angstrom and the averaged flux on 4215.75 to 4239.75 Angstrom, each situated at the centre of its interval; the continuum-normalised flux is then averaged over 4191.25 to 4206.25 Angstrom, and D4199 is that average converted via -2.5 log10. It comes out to 0.02 mag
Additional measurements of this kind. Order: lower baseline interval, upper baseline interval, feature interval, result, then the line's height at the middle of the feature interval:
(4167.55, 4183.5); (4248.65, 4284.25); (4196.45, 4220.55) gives -0.06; 10.4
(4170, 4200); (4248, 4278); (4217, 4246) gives -0.07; 10.9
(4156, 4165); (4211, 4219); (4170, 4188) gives 0.07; 11.1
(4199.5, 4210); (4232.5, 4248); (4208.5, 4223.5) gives 0.01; 11.3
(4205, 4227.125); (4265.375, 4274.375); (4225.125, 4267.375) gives -0.04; 11.2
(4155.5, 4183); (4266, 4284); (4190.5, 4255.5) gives -0.06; 10.7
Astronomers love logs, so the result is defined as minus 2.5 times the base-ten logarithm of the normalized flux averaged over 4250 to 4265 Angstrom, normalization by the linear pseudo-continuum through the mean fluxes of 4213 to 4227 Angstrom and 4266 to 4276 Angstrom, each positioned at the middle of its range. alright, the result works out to -0.03 mag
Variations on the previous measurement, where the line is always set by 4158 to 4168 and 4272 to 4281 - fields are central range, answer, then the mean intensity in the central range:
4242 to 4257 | -0.069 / 11.5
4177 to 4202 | -0.017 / 10.8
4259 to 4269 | -0.114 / 12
